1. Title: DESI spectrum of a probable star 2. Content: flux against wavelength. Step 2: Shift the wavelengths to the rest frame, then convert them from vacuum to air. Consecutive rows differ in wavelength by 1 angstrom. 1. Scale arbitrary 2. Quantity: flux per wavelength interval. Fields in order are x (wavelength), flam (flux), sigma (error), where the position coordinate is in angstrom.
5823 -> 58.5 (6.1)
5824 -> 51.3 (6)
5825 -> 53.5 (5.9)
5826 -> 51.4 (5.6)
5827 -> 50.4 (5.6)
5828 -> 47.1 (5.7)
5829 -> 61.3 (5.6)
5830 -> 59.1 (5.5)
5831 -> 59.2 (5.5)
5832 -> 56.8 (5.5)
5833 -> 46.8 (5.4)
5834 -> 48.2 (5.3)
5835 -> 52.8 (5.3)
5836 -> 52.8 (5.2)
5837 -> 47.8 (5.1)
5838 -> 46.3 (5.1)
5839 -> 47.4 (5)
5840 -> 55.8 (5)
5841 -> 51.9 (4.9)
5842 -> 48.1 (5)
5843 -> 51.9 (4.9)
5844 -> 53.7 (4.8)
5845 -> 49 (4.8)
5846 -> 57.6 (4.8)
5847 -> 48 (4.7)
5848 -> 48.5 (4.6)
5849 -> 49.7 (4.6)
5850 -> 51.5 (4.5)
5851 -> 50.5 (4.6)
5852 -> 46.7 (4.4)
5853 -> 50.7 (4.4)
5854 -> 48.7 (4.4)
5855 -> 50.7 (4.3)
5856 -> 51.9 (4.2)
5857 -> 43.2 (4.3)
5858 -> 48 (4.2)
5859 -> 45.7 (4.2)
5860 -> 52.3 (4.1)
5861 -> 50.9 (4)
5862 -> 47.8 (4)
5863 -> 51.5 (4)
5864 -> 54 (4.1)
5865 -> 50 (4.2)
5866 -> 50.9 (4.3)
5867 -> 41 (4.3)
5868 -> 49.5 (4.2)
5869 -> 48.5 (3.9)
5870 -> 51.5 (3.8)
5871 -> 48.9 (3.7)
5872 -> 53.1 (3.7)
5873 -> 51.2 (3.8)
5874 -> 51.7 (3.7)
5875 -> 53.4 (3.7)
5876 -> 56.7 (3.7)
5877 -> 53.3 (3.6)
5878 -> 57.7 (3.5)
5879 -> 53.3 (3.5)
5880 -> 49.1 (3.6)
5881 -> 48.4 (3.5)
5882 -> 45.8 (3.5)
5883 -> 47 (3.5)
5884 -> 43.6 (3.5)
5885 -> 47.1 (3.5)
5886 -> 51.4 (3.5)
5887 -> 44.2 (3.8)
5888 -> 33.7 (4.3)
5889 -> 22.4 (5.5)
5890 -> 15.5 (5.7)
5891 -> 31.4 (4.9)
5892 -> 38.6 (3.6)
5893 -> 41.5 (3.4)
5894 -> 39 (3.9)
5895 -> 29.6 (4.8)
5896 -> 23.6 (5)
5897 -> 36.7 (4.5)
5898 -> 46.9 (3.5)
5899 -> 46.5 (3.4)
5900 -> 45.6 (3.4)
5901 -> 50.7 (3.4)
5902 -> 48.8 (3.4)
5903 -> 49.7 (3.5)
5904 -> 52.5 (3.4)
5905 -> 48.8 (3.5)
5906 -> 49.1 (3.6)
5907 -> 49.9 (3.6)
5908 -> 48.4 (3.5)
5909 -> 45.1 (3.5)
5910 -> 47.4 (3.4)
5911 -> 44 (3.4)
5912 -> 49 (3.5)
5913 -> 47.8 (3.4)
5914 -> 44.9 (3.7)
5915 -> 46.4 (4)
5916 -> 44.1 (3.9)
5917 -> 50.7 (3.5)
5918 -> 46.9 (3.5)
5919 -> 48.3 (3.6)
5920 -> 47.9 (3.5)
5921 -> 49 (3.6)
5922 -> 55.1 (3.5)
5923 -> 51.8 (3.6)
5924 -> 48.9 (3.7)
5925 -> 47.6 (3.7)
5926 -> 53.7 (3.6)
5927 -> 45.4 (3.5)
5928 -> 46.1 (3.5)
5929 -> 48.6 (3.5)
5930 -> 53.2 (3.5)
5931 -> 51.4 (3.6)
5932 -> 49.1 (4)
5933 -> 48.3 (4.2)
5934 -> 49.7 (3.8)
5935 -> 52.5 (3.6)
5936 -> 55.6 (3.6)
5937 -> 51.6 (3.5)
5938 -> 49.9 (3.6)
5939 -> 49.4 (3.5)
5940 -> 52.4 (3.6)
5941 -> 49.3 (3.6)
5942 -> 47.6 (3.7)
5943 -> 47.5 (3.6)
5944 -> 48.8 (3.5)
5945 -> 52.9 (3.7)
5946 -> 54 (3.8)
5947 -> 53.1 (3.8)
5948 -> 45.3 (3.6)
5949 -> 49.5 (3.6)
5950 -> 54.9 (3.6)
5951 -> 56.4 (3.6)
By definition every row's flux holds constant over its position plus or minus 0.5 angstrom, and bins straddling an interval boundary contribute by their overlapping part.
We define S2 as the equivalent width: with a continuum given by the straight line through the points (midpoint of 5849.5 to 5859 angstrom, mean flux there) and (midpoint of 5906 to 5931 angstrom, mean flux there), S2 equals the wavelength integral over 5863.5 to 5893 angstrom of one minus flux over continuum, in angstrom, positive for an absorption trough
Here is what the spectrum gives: 1.5 angstrom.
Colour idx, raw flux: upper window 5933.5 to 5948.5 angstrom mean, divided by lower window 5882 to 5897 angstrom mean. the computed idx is 1.38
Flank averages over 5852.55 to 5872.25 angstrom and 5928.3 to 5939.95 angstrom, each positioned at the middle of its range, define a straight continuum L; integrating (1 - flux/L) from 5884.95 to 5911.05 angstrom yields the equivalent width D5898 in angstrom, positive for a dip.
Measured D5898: 4.4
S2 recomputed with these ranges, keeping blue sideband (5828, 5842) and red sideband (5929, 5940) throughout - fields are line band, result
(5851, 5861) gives 0.6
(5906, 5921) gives 1.2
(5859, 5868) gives 0.4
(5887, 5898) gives 4.1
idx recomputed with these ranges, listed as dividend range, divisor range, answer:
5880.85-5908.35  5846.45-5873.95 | 0.85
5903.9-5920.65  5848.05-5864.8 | 0.96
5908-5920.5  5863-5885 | 0.93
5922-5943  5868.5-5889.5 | 1.04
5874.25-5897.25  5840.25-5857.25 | 0.84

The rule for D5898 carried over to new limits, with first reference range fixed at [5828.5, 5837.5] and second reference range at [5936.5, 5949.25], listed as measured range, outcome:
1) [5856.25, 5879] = 0.9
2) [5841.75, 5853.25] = 0.6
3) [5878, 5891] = 2.5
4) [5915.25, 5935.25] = 0.5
